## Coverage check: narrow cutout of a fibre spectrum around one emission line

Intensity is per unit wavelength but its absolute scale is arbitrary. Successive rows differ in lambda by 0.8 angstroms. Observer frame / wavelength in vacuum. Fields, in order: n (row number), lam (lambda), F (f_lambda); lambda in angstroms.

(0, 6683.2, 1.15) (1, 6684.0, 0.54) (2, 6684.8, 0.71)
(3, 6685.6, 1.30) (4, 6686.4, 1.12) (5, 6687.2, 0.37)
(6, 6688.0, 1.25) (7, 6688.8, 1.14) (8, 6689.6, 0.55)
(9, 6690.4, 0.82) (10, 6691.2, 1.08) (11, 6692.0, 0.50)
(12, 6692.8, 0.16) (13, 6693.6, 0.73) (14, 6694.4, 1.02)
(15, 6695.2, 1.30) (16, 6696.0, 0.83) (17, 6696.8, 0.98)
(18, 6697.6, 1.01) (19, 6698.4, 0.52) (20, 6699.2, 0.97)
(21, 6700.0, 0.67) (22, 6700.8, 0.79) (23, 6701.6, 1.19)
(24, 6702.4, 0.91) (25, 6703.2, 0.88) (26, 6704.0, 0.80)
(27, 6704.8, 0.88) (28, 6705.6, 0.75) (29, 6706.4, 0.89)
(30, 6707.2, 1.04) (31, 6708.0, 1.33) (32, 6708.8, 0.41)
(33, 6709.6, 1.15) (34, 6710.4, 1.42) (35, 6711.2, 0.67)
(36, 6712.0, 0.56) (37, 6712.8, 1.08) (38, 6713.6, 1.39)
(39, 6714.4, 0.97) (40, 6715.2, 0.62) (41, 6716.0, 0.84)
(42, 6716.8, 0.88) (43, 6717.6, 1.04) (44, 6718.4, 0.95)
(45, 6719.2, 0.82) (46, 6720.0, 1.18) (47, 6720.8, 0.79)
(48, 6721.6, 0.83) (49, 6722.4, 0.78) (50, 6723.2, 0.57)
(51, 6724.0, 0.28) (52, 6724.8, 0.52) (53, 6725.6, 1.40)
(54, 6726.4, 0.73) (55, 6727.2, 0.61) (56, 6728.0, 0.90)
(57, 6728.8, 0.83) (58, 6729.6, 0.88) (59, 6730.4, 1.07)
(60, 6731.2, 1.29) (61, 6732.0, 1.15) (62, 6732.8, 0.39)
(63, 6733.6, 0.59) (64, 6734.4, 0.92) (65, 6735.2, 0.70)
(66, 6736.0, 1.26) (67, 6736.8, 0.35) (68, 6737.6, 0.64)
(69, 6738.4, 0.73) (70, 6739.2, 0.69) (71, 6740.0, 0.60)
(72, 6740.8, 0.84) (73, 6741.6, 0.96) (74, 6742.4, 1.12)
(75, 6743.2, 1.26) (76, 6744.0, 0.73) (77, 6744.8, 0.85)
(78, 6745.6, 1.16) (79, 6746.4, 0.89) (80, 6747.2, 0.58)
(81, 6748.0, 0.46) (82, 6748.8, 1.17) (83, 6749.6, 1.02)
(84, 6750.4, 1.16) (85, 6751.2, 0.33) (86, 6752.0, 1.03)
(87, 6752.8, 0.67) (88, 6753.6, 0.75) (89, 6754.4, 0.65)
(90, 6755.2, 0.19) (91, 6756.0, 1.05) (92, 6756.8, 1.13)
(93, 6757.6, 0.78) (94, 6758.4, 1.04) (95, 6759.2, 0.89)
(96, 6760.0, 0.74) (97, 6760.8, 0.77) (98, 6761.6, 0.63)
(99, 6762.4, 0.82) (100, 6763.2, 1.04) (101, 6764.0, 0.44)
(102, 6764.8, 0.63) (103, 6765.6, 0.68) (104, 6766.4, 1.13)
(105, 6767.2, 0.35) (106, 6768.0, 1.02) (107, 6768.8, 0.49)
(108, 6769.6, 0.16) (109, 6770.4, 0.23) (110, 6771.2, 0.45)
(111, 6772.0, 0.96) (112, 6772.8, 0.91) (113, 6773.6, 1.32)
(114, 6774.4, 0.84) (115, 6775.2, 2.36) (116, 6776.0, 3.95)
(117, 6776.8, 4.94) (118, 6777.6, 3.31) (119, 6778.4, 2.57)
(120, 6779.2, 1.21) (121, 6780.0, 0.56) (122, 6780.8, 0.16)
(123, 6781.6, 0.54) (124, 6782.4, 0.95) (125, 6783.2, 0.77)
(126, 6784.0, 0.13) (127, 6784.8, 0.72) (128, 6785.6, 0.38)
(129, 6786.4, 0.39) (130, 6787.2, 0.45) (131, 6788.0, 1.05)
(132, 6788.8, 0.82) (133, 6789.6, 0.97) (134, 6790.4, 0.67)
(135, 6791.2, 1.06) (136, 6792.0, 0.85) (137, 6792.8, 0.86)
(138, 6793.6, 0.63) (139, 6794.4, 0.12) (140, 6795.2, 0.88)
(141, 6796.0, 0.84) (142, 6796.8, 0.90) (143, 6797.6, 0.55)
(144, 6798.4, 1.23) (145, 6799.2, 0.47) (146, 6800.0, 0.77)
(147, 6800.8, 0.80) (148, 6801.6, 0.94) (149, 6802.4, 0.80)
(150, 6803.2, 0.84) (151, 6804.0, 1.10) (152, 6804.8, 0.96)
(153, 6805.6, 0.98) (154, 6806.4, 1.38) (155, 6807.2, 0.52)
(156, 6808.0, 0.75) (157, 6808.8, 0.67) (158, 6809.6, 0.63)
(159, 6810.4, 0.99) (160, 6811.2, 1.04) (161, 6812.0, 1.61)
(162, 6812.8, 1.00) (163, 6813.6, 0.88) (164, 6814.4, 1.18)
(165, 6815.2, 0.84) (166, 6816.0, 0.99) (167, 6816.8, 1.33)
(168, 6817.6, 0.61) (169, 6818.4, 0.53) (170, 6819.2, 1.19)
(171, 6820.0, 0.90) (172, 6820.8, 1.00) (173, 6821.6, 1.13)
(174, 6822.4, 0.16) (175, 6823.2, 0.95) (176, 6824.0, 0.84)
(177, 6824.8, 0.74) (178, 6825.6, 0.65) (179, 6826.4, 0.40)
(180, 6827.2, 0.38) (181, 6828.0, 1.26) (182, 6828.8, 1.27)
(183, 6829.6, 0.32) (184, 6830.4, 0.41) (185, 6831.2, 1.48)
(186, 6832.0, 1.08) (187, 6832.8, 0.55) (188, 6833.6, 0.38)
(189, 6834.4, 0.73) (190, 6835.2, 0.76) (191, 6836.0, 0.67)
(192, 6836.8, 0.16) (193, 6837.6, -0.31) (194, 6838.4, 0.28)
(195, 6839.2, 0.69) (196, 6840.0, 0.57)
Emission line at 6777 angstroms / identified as H-gamma 4340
